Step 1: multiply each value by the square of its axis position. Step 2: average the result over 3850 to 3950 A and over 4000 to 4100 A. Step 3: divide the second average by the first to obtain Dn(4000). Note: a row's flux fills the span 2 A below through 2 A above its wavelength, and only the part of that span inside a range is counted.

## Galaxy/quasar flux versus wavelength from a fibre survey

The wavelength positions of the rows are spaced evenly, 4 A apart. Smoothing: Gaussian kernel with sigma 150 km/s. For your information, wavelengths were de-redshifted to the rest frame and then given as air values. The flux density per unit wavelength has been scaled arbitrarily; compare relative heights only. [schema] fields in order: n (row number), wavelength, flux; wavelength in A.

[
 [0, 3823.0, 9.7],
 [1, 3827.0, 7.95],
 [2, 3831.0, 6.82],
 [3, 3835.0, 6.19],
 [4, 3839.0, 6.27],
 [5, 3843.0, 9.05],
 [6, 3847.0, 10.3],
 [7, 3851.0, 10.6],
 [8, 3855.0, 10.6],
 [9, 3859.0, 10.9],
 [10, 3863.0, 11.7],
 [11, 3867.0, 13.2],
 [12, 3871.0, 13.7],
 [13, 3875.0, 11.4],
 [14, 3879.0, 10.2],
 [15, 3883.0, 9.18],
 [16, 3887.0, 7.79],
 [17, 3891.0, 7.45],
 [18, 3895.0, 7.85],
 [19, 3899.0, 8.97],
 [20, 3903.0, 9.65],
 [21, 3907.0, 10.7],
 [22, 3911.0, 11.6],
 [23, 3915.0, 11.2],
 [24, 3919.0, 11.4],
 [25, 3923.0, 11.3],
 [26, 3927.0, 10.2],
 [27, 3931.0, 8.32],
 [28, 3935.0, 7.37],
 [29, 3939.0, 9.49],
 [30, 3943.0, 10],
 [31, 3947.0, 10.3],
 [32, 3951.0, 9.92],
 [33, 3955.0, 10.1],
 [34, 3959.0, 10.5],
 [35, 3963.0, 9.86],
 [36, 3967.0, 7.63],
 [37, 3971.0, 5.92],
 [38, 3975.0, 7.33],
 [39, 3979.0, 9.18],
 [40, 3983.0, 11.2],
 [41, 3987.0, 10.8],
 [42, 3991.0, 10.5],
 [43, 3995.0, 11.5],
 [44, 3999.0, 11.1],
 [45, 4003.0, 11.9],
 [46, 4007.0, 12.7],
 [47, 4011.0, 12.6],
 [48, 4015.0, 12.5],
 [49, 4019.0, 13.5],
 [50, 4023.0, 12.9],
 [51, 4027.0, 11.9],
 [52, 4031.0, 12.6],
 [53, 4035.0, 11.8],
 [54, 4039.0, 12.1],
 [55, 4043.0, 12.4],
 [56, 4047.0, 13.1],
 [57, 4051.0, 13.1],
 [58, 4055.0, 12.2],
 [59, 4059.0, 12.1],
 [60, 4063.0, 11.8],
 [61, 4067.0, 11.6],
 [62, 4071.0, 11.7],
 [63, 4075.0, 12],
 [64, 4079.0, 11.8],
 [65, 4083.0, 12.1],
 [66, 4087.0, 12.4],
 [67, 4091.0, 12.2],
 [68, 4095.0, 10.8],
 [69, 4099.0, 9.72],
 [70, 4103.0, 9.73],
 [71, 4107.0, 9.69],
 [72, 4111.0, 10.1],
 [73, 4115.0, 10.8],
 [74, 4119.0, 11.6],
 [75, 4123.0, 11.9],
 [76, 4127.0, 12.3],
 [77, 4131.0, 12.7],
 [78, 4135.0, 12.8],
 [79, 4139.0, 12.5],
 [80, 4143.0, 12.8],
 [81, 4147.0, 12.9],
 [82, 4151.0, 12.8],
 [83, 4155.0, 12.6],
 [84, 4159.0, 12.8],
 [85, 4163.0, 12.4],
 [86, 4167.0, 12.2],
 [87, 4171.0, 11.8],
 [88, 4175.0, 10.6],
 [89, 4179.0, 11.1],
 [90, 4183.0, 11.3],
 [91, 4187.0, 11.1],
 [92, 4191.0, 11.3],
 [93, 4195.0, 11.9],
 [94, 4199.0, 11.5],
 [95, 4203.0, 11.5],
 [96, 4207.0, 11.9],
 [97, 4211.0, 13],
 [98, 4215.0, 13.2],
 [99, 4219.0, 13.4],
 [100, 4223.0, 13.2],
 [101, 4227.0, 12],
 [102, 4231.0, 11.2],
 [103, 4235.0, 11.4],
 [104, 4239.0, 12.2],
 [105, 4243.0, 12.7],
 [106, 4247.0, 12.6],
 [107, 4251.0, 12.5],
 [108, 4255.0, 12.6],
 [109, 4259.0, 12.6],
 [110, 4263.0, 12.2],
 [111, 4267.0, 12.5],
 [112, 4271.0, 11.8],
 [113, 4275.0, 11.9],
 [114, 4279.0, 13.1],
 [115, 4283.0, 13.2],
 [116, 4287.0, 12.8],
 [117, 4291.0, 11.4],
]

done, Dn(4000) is 1.3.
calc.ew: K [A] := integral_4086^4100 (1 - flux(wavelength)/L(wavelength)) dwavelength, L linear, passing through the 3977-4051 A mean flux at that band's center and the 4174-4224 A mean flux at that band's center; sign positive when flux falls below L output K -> 0.7 A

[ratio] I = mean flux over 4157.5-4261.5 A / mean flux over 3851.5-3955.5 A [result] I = 1.2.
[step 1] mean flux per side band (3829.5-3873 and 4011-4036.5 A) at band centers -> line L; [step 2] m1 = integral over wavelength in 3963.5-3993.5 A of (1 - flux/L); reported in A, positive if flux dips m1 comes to 7.23 A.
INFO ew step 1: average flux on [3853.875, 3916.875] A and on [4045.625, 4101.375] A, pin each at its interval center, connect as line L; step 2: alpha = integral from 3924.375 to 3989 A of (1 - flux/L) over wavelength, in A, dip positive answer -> 9.83 A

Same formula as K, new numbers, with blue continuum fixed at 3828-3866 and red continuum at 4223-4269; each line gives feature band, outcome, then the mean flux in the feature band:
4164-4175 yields -0.1 A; 11.8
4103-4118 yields 1.4 A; 10.2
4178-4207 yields 1.1 A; 11.4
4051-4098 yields -4.0 A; 11.9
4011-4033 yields -4.4 A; 12.7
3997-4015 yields -2.9 A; 12.1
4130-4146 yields -1.8 A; 12.7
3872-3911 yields 0.4 A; 9.48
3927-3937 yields 1.6 A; 8.32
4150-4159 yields -0.9 A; 12.7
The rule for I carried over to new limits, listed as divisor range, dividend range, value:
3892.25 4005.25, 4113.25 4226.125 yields 1.23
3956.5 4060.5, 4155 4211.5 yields 1.04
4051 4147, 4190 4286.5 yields 1.06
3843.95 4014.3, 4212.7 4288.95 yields 1.22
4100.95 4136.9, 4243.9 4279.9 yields 1.10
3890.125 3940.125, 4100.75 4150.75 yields 1.20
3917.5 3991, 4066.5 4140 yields 1.21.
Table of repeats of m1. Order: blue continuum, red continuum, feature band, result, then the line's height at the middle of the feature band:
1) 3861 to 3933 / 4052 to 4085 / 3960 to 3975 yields 4.2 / 11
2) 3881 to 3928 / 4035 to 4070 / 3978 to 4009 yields 0.3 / 11.3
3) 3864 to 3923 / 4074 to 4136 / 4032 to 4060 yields -3.3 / 11.1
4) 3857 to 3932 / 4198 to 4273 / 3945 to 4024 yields 2.5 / 10.9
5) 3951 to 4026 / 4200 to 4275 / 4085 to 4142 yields 0.5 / 11.5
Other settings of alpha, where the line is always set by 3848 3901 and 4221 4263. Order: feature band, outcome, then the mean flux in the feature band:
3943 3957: 0.8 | 10.1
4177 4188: 0.7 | 11.2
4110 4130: 0.3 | 11.5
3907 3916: -0.7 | 11.3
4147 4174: -1.3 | 12.4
